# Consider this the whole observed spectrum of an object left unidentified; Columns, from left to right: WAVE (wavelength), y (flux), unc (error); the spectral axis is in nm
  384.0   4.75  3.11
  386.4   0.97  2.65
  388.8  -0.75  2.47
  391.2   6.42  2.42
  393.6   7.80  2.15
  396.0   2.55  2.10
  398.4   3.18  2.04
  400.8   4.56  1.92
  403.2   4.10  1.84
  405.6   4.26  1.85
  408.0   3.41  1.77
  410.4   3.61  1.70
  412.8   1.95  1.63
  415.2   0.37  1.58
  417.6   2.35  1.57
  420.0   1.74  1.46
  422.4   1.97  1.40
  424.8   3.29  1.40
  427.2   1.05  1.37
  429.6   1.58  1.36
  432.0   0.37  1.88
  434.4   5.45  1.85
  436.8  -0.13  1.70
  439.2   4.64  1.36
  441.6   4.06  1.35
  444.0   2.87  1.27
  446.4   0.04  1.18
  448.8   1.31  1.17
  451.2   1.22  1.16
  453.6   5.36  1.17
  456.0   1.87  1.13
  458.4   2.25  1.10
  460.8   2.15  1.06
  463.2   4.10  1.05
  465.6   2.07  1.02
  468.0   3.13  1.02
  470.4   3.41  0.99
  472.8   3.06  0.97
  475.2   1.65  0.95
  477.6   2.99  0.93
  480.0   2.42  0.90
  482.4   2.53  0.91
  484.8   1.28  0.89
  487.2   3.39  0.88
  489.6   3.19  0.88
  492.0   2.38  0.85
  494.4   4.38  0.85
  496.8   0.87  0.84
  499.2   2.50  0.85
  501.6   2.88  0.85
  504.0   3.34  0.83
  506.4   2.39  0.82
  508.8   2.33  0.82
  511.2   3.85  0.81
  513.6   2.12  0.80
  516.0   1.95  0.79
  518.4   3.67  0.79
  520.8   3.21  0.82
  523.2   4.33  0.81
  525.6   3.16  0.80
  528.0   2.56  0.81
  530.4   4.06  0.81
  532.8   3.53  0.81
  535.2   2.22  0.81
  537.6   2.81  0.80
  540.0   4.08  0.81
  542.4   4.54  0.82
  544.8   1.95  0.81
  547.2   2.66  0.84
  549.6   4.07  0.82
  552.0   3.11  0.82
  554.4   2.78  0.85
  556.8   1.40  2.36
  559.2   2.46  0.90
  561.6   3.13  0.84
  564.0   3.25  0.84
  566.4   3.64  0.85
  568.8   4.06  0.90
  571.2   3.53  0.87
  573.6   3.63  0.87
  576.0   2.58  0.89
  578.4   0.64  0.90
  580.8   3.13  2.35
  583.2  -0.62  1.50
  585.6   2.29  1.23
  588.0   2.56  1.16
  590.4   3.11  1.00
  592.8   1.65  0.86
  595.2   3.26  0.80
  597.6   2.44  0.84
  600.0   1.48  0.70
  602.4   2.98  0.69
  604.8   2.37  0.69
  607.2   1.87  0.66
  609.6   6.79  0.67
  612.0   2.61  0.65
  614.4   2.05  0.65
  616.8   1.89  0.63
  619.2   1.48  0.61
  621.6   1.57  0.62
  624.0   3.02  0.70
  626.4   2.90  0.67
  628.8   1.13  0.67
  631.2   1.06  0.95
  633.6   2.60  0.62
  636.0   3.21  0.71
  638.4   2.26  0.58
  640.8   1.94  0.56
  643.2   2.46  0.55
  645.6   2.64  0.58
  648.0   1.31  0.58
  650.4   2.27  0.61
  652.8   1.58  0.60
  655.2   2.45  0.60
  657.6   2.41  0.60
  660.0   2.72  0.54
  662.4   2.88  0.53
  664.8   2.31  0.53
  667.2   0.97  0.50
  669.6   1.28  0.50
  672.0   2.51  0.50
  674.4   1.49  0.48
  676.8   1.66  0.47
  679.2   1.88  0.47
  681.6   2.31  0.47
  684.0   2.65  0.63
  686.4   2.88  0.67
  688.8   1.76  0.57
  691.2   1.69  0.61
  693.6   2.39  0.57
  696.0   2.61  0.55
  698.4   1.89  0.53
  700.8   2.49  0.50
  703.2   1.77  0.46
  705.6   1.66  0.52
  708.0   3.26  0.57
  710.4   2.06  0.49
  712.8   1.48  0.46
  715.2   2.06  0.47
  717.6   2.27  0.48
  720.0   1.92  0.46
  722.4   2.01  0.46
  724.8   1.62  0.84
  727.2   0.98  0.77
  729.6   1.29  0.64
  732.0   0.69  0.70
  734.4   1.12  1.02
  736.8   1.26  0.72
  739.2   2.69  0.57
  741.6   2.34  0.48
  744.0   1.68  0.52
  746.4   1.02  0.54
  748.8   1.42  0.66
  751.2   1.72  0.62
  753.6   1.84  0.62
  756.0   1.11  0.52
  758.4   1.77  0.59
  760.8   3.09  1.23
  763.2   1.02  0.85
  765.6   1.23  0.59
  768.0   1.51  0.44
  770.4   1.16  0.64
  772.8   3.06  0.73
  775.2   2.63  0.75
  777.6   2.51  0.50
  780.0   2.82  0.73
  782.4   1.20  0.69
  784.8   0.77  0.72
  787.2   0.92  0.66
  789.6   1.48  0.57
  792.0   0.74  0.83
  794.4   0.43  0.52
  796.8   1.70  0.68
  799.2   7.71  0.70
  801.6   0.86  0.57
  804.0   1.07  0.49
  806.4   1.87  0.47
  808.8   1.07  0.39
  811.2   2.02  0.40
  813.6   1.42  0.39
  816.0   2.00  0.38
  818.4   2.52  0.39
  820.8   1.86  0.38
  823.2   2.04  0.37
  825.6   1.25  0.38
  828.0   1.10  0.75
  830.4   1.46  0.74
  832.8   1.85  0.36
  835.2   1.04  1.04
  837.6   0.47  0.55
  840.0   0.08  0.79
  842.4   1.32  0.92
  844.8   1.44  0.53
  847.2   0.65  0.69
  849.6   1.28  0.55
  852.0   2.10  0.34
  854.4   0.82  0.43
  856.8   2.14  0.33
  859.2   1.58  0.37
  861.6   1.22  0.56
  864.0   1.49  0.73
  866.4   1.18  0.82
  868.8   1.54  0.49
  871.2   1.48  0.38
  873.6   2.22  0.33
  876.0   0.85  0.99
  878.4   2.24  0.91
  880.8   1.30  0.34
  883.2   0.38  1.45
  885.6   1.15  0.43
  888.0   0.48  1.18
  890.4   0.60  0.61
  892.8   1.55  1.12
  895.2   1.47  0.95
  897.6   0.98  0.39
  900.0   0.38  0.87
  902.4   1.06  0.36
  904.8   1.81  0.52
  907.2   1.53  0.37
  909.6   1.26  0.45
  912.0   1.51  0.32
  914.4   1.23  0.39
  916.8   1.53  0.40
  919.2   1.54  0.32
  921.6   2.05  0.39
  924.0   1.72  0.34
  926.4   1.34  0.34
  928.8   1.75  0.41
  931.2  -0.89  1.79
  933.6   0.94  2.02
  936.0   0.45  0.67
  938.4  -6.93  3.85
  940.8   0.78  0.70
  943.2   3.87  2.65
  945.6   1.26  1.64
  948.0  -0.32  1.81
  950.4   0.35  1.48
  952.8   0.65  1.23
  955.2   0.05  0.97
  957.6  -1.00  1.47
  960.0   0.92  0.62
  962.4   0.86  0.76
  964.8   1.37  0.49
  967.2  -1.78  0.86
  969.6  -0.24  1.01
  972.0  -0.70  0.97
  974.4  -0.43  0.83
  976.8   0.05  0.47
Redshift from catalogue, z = 0.216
